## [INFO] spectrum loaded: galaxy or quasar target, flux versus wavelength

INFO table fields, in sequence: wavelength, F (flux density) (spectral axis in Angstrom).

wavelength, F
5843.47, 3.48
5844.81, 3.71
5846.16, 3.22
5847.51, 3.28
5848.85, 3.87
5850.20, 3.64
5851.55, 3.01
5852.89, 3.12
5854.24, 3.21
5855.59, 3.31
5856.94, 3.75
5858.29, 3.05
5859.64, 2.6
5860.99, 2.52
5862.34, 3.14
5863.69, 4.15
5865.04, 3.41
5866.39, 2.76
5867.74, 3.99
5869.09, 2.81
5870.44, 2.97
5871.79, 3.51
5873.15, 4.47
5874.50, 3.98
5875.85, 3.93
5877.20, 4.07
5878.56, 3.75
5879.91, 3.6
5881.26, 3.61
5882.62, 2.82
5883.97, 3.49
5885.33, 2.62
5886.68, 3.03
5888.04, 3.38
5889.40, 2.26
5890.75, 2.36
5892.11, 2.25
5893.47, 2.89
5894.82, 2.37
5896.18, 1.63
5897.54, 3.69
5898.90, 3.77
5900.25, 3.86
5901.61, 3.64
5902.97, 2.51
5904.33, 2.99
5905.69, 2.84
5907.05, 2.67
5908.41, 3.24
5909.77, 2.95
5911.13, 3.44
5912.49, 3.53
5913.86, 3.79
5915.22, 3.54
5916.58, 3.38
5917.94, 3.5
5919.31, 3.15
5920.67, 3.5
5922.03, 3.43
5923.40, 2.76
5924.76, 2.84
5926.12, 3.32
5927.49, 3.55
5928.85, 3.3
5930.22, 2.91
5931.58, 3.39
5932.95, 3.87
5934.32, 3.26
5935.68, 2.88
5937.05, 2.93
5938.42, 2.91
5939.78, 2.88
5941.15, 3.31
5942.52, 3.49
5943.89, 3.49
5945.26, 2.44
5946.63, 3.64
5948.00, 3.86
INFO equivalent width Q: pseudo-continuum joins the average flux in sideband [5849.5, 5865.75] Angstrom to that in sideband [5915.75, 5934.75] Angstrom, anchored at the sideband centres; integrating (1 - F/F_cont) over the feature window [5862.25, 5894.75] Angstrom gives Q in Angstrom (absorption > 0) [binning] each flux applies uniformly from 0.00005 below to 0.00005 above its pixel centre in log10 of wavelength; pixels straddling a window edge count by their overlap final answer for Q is -0.3 Angstrom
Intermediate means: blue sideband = 3.24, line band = 3.29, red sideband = 3.3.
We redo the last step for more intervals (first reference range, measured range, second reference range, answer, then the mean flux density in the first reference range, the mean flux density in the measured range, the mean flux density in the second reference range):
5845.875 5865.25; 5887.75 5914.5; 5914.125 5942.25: 2.1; 3.28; 3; 3.24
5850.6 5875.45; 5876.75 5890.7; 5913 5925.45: 0.5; 3.33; 3.21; 3.32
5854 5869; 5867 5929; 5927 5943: -0.1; 3.25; 3.24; 3.22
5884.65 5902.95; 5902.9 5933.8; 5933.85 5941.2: -3.1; 2.89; 3.25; 3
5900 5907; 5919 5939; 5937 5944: -0.4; 3.08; 3.2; 3.16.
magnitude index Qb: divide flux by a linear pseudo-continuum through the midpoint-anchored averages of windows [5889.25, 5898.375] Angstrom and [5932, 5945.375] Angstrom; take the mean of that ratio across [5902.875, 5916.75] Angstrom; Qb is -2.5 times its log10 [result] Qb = -0.156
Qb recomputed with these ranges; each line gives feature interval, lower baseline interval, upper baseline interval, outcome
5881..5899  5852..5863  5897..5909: 0.14 mag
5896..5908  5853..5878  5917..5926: 0.05 mag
